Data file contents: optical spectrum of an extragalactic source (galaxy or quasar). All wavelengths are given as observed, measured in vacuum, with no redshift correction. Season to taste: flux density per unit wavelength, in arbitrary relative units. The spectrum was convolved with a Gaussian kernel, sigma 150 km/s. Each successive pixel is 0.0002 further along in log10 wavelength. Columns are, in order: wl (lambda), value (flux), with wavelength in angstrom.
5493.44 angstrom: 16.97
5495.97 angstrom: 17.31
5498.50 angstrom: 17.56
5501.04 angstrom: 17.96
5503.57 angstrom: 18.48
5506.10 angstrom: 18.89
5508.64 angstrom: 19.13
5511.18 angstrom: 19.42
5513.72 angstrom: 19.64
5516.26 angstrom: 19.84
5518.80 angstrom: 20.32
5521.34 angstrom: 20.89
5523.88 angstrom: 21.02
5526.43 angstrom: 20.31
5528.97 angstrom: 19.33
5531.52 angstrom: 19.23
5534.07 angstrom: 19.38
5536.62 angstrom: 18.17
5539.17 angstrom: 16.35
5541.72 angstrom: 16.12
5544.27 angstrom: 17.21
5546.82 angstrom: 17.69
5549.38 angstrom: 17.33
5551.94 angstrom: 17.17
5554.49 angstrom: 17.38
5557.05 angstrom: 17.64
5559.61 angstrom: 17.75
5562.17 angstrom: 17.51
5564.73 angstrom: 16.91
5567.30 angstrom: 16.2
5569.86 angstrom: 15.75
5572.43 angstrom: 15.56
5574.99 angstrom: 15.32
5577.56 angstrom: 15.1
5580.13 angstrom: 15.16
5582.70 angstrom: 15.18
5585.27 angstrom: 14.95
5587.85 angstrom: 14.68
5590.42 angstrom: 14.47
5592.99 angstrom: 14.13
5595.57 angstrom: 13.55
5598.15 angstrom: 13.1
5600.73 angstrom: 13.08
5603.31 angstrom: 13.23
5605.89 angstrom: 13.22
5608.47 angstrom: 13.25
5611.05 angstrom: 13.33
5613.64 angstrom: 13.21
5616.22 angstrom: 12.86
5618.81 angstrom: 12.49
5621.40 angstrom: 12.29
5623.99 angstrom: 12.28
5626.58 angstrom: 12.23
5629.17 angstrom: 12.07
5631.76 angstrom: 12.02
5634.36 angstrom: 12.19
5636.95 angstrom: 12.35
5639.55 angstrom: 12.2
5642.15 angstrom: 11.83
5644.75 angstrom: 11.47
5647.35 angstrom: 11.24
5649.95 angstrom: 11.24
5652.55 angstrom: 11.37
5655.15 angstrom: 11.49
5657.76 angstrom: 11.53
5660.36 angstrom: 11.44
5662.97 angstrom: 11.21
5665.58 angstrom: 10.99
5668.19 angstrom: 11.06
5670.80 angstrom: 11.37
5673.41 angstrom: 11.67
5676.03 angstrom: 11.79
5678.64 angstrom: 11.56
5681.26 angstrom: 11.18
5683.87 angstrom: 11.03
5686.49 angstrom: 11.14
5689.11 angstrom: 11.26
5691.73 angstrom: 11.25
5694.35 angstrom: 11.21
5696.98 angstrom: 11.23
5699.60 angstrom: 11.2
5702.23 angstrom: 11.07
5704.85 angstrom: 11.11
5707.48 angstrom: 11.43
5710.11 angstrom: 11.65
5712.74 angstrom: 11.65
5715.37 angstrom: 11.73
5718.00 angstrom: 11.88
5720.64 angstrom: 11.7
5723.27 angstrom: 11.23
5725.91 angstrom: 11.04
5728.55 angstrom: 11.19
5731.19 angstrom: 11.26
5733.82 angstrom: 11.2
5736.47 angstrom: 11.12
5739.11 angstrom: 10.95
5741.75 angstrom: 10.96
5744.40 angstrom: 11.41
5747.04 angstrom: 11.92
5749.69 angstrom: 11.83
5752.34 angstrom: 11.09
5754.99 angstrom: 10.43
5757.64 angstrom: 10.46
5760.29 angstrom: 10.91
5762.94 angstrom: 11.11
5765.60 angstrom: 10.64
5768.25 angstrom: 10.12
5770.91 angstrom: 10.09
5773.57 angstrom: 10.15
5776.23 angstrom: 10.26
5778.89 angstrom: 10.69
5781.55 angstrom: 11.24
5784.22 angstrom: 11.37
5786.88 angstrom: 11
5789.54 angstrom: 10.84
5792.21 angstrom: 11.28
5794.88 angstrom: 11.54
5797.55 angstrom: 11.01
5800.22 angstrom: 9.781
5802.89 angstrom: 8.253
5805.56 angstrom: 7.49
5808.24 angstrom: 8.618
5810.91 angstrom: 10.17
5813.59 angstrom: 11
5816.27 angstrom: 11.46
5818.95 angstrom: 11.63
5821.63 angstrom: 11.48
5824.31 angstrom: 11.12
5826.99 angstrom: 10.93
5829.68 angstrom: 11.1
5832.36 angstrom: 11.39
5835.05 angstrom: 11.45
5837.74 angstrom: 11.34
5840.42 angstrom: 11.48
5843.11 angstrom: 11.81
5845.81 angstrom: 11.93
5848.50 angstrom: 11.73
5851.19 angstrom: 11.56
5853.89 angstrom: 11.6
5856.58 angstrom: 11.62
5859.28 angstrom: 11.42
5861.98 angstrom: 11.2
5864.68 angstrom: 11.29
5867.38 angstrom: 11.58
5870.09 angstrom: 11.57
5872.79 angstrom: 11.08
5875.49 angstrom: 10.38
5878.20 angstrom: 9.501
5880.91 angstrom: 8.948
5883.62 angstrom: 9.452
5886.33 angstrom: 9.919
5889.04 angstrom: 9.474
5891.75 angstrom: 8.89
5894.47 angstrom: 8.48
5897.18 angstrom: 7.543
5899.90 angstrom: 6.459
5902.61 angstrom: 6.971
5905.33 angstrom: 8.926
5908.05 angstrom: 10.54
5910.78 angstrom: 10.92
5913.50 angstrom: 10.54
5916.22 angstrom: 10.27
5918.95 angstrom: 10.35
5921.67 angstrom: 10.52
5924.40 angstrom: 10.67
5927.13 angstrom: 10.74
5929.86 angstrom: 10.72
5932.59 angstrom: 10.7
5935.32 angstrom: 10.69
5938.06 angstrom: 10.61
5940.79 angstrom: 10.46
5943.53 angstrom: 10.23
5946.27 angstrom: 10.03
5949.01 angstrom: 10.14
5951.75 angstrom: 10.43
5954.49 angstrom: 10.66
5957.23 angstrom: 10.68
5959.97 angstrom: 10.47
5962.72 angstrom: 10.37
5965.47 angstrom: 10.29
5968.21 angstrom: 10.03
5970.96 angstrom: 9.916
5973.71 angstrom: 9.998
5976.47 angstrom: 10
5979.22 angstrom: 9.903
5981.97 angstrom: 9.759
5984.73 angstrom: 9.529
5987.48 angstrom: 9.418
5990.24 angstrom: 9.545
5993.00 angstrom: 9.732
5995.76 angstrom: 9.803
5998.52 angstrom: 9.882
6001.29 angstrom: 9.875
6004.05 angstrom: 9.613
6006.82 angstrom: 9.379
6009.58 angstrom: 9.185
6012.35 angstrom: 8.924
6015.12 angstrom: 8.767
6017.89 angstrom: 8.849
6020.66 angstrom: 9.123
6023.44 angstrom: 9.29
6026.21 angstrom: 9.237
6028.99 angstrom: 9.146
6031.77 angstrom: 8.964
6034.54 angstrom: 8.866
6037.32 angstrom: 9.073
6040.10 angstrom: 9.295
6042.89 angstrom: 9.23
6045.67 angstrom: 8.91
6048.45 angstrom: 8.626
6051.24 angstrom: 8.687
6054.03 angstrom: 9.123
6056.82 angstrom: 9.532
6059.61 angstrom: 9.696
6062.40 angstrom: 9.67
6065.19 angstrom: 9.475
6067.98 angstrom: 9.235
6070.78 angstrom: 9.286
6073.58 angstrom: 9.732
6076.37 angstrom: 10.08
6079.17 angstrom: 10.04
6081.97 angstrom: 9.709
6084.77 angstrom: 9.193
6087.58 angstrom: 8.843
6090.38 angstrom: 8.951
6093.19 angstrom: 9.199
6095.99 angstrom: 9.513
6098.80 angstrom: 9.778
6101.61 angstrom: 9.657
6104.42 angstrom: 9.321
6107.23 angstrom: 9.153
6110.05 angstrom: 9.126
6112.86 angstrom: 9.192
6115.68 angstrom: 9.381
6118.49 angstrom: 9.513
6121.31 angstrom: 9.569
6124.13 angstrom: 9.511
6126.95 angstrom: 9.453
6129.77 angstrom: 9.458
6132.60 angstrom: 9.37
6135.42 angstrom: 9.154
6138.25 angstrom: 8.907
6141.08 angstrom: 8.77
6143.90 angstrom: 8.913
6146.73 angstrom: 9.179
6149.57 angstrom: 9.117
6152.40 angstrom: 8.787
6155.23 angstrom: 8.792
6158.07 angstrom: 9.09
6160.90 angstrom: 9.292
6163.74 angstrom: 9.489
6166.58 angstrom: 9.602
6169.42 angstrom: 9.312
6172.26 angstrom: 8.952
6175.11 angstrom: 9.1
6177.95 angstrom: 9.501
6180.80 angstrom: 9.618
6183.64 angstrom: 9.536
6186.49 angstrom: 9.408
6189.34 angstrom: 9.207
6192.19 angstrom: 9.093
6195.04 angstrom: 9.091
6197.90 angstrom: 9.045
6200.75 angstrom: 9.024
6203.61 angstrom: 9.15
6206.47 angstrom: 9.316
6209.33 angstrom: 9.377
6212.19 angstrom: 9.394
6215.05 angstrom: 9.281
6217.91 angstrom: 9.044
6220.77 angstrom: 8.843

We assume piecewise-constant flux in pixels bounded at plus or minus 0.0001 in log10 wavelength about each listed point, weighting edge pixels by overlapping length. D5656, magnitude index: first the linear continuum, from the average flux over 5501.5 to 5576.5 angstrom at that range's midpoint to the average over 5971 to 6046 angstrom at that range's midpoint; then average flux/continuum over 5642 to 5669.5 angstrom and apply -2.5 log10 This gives 0.371 mag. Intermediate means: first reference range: 18.1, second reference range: 9.4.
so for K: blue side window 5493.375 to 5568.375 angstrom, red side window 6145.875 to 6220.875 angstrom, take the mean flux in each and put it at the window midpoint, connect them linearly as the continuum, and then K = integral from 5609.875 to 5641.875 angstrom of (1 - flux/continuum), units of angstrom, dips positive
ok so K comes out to 8.6 angstrom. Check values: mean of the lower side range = 18.3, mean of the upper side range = 9.22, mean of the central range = 12.4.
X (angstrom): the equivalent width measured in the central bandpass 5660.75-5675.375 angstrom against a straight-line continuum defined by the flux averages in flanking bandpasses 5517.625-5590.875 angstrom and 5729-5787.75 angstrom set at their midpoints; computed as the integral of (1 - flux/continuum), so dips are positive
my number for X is 2.59 angstrom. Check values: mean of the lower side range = 17.3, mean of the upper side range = 10.9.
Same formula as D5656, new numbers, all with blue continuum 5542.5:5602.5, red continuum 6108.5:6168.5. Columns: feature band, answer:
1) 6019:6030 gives 0.15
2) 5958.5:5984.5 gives 0.11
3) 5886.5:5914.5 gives 0.32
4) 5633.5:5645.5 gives 0.24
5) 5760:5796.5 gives 0.23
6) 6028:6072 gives 0.12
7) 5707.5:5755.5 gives 0.22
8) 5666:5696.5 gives 0.27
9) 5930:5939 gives 0.09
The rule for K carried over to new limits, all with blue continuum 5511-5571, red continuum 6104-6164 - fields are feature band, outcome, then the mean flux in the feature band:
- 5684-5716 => 9.1 angstrom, 11.3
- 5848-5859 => 1.5 angstrom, 11.6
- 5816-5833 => 3.2 angstrom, 11.3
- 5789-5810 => 6.6 angstrom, 9.82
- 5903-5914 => 2.4 angstrom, 9.91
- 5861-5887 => 5.3 angstrom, 10.5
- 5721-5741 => 5.5 angstrom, 11.2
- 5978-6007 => 4.3 angstrom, 9.69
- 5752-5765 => 3.6 angstrom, 10.8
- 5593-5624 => 7.5 angstrom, 13.1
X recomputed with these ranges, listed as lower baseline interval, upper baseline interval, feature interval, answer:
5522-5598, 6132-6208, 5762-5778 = 4.2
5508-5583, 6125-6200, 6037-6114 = 7.9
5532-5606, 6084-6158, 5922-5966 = 3.4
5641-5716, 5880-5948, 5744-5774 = -0.1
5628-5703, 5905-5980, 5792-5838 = 1.2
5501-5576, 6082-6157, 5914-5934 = 2.7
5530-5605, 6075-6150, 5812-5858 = 4.7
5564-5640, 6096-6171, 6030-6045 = 1.5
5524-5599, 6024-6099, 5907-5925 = 1.4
